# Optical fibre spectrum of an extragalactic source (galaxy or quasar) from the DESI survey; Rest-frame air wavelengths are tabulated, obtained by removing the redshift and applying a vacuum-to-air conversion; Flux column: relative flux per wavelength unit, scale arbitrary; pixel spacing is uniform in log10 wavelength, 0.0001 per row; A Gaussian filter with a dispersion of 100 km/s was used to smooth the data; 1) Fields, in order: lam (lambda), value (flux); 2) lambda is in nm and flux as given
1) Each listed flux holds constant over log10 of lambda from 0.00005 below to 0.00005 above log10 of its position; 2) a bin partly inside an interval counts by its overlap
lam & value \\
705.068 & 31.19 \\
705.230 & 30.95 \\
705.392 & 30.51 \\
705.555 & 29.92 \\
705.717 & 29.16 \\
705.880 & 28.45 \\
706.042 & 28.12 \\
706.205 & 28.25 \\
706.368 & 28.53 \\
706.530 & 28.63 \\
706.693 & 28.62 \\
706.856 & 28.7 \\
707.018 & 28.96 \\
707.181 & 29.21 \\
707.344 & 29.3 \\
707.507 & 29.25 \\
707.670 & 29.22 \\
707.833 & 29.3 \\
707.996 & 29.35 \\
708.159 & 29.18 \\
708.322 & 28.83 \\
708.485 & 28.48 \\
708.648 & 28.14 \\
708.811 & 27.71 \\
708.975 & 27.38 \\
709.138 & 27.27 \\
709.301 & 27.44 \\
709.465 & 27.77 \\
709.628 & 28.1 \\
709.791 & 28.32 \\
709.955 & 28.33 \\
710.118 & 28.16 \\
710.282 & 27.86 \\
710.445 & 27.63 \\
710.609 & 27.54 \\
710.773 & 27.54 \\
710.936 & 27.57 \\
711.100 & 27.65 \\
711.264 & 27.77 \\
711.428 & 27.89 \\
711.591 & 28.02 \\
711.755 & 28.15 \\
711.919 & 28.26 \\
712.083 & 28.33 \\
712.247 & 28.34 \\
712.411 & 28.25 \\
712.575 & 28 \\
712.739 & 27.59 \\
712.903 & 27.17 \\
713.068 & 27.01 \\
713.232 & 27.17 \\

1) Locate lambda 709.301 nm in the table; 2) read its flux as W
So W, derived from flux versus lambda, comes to 27.44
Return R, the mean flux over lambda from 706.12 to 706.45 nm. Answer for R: 28.4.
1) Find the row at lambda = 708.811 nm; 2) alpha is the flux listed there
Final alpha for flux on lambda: 27.71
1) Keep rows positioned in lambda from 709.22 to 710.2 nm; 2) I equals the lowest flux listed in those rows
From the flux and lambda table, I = 27.44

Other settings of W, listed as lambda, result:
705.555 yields 29.92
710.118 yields 28.16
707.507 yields 29.25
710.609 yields 27.54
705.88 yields 28.45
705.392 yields 30.51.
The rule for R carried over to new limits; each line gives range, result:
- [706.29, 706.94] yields 28.7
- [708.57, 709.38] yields 27.6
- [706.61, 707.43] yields 29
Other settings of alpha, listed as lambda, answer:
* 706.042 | 28.12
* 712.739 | 27.59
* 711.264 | 27.77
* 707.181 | 29.21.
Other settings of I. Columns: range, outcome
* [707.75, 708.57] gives 28.48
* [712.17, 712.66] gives 28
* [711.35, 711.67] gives 27.89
